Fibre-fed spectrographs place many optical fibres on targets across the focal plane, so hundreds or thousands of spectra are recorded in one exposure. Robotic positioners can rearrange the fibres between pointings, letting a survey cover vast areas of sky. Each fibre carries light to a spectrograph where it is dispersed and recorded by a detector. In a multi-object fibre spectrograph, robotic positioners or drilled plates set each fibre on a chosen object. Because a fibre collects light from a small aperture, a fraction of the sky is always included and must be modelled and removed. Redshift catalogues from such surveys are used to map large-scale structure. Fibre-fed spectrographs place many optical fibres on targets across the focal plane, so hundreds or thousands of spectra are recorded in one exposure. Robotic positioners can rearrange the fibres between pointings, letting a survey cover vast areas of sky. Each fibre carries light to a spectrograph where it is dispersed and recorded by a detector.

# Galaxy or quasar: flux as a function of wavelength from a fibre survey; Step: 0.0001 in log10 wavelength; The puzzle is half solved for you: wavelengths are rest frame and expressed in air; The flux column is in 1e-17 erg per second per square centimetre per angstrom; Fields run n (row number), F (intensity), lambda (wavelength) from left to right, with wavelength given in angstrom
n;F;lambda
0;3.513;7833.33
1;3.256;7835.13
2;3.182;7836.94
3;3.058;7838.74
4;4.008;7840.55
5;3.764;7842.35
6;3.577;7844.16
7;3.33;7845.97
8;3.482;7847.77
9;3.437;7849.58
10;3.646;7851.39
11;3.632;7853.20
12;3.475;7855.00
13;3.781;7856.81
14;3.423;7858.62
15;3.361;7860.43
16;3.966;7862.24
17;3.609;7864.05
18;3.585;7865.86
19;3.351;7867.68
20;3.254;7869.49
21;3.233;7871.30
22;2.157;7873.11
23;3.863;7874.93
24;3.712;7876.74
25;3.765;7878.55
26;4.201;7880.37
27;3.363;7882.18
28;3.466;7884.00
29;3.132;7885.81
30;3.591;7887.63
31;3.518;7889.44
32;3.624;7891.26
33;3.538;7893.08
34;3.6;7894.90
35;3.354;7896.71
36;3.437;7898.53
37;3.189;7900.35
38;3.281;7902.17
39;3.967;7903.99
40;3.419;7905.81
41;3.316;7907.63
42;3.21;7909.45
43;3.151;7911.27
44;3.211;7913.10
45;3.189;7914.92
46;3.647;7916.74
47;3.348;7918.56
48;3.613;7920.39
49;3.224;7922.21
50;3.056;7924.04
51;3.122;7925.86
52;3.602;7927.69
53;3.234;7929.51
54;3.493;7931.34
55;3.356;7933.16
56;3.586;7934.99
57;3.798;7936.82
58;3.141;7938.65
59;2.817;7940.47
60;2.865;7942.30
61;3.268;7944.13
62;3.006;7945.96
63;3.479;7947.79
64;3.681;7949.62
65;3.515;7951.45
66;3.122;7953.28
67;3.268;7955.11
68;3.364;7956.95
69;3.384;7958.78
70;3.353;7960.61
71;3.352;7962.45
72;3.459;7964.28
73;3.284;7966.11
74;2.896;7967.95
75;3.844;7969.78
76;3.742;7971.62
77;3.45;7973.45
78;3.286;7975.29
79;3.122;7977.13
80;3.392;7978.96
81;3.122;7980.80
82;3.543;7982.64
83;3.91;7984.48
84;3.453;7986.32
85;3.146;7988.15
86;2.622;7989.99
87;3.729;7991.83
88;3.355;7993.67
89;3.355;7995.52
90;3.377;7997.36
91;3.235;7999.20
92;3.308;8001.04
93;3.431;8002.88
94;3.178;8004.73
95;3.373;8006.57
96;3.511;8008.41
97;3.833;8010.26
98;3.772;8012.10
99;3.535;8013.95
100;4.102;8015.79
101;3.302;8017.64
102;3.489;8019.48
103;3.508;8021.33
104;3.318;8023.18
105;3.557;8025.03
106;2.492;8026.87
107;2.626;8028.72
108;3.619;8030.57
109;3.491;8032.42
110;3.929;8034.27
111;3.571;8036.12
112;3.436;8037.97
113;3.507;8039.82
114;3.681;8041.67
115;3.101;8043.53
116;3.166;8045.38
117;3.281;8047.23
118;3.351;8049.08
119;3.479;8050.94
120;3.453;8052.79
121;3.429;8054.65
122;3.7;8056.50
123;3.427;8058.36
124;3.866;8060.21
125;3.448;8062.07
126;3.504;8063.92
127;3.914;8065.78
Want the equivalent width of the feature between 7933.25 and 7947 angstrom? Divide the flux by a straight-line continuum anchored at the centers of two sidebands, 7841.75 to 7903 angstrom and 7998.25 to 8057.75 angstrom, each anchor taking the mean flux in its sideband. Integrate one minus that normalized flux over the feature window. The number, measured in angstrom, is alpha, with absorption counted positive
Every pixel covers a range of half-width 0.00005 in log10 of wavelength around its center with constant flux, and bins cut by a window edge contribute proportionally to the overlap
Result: 0.96 angstrom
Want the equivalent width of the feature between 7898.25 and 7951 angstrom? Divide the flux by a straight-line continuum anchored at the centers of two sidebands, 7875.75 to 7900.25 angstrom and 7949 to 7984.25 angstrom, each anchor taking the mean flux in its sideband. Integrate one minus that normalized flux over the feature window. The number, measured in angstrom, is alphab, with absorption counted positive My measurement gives 2.1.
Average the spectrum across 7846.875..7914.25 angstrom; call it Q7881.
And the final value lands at 3.47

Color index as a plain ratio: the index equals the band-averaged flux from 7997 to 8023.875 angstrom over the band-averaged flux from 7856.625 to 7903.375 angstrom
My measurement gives 1.00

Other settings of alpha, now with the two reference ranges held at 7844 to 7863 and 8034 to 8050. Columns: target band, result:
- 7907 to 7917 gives 0.71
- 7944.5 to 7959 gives 0.58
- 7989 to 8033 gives 0.89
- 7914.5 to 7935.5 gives 0.79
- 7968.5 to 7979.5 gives 0.05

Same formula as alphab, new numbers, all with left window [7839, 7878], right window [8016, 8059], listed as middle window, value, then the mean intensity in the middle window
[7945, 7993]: 1.0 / 3.37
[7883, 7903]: 0.3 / 3.43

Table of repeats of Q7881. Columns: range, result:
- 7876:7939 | 3.44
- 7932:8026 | 3.39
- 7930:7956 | 3.31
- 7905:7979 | 3.33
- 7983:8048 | 3.41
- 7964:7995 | 3.37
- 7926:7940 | 3.42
